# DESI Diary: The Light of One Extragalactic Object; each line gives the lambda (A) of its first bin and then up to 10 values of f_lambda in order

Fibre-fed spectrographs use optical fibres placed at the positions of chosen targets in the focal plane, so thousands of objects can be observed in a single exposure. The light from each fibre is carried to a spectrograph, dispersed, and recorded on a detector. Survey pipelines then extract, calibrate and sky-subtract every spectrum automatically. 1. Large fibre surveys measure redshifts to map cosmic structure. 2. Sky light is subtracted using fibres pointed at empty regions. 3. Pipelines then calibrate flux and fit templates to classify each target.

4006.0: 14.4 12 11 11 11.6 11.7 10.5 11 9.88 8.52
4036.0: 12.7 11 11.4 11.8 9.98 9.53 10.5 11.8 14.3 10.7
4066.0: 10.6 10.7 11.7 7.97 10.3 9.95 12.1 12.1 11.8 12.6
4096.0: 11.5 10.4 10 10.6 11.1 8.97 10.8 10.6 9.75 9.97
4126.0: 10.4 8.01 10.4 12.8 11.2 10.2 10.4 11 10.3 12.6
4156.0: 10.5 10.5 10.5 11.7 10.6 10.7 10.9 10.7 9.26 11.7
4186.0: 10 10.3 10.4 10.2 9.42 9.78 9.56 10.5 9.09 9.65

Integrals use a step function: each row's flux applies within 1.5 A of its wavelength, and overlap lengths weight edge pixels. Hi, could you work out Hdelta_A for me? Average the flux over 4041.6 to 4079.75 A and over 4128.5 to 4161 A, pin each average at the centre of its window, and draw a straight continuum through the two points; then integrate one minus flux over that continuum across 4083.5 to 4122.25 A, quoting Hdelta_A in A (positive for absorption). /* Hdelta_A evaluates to -0.3 A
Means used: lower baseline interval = 10.8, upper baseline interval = 10.8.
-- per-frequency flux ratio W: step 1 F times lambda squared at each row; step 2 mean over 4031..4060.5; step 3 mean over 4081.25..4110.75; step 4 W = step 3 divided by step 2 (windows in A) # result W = 1.04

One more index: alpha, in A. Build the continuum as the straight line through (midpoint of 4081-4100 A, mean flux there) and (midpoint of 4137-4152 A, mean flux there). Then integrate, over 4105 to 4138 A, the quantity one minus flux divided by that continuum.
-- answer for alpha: 2.2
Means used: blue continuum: 11.6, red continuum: 10.7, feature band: 10.3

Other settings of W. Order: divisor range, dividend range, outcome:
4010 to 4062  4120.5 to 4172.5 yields 1.02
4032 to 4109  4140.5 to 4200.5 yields 1.01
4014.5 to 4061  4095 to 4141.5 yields 0.98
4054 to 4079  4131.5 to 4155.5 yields 1.05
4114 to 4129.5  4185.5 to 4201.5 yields 1.04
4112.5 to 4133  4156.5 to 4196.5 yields 1.09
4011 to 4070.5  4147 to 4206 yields 1.02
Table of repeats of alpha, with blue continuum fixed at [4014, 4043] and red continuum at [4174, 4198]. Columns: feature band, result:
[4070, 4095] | -0.81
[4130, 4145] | -0.57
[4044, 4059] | 0.04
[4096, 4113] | 0.47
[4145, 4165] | -0.94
